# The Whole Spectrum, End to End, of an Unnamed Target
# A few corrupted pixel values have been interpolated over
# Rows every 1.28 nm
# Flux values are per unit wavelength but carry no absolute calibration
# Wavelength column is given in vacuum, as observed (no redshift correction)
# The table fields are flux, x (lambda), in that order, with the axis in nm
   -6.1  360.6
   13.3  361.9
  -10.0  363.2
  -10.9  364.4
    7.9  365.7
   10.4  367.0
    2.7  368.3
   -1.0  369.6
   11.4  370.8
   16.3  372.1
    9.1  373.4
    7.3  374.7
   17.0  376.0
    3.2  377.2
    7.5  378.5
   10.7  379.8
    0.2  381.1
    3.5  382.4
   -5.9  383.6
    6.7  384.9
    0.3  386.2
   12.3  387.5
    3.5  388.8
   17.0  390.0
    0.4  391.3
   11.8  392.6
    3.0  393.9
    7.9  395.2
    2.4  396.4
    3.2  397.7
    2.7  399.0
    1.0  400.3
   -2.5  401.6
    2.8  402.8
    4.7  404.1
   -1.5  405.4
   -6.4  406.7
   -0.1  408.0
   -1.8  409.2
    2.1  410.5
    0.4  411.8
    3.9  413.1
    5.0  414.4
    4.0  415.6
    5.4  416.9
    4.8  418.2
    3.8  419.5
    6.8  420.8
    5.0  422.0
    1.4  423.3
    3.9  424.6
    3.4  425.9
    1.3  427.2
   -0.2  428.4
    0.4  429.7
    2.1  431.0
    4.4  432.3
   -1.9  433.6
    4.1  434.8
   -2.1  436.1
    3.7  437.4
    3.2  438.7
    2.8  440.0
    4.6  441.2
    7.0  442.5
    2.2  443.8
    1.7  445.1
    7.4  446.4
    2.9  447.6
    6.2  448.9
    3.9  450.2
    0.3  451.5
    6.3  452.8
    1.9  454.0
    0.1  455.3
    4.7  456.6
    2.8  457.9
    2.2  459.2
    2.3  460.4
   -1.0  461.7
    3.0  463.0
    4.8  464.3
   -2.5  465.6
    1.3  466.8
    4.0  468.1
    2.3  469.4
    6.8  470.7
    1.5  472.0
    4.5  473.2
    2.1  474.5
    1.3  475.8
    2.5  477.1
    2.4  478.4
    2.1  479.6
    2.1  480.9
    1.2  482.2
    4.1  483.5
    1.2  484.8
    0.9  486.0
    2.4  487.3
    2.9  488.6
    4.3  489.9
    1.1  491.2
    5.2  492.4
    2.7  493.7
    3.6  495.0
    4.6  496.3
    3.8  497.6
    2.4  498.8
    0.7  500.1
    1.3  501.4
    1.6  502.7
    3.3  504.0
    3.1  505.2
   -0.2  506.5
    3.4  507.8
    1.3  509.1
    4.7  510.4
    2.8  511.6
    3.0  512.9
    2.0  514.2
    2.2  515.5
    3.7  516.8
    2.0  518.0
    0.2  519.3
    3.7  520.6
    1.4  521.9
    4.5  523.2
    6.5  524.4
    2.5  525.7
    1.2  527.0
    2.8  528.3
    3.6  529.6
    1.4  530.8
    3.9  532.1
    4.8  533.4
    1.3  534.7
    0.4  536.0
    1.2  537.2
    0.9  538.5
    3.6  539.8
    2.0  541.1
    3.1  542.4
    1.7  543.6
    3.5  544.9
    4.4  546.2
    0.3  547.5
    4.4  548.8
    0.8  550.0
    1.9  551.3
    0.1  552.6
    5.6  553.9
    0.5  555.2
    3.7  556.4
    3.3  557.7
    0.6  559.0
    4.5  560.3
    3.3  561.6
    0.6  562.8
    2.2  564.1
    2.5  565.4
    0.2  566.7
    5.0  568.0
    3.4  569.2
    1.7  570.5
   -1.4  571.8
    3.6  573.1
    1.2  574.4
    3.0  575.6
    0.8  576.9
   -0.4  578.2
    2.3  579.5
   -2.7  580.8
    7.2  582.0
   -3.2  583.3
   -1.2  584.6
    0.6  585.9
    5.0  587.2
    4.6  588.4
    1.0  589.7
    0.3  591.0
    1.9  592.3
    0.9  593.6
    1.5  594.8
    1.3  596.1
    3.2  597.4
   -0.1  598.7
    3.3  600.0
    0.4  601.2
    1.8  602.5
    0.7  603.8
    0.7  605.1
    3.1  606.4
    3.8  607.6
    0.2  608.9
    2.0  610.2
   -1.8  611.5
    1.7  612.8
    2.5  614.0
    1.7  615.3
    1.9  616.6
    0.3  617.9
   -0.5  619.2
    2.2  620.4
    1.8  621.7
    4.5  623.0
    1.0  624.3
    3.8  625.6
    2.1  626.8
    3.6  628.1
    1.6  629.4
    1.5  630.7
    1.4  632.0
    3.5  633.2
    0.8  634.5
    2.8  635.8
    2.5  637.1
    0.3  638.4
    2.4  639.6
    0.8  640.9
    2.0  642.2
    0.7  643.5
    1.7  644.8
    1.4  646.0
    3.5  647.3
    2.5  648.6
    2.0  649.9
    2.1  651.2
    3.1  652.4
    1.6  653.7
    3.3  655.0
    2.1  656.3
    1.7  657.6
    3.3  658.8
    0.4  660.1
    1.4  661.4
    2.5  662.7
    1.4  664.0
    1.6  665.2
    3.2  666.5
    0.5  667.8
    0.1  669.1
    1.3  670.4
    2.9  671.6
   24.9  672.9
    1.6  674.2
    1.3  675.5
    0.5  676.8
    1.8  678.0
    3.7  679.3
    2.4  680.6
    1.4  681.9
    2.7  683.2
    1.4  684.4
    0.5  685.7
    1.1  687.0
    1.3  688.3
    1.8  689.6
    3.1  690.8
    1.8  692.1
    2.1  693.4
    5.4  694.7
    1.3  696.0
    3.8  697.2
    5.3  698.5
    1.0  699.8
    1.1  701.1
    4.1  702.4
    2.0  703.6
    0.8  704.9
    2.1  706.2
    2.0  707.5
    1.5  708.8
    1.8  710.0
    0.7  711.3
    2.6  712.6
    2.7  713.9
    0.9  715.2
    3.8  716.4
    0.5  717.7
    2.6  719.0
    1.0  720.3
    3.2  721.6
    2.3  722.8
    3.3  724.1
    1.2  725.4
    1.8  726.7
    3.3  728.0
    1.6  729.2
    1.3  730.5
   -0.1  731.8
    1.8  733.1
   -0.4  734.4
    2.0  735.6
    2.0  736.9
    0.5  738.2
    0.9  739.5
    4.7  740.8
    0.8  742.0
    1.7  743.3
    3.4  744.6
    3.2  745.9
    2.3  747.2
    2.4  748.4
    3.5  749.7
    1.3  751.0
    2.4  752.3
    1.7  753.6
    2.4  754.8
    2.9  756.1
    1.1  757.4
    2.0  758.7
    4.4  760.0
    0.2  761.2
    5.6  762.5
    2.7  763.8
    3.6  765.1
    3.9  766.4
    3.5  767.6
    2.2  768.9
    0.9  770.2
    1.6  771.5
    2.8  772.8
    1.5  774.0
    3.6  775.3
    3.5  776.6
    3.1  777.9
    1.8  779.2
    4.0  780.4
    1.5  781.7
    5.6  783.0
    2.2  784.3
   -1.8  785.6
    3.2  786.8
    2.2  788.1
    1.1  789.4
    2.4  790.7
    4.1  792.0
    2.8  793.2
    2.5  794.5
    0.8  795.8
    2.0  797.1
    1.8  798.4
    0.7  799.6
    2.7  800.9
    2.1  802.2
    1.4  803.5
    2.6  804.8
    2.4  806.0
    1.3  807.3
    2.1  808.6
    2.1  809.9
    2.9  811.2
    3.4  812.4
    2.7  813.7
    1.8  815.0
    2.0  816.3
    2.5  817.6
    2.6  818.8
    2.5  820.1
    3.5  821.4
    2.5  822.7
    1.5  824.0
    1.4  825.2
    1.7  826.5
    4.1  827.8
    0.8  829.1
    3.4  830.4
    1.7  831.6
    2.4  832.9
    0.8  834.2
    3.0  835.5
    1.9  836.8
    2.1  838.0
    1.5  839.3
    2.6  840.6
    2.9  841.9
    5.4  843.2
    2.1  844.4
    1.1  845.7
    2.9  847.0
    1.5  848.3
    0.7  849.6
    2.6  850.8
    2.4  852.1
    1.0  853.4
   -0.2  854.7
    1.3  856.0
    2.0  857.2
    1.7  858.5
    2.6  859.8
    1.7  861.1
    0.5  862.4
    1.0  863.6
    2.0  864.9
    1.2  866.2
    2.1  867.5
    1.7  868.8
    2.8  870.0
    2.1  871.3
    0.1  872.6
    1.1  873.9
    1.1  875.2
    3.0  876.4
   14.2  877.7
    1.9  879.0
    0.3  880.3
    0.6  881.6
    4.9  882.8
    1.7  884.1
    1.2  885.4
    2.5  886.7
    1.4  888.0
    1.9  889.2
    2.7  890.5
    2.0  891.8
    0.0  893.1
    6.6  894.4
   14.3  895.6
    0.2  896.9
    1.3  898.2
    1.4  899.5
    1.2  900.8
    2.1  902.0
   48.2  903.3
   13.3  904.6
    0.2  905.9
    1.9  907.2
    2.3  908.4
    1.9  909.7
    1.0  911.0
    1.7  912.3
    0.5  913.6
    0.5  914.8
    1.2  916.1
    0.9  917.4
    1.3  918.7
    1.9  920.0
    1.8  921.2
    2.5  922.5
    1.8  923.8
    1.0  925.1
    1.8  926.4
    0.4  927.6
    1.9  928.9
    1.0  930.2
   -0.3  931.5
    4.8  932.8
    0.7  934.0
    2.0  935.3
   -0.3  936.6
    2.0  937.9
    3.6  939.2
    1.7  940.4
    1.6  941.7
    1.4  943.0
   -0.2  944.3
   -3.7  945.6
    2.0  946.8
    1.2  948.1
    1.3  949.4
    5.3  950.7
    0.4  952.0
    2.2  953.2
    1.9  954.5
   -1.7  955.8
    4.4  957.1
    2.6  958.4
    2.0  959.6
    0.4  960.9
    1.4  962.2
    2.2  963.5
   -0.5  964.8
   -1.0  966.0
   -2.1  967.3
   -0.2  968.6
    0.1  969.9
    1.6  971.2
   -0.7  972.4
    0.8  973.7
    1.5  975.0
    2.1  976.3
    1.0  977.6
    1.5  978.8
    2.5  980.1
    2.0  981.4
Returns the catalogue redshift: 0.805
